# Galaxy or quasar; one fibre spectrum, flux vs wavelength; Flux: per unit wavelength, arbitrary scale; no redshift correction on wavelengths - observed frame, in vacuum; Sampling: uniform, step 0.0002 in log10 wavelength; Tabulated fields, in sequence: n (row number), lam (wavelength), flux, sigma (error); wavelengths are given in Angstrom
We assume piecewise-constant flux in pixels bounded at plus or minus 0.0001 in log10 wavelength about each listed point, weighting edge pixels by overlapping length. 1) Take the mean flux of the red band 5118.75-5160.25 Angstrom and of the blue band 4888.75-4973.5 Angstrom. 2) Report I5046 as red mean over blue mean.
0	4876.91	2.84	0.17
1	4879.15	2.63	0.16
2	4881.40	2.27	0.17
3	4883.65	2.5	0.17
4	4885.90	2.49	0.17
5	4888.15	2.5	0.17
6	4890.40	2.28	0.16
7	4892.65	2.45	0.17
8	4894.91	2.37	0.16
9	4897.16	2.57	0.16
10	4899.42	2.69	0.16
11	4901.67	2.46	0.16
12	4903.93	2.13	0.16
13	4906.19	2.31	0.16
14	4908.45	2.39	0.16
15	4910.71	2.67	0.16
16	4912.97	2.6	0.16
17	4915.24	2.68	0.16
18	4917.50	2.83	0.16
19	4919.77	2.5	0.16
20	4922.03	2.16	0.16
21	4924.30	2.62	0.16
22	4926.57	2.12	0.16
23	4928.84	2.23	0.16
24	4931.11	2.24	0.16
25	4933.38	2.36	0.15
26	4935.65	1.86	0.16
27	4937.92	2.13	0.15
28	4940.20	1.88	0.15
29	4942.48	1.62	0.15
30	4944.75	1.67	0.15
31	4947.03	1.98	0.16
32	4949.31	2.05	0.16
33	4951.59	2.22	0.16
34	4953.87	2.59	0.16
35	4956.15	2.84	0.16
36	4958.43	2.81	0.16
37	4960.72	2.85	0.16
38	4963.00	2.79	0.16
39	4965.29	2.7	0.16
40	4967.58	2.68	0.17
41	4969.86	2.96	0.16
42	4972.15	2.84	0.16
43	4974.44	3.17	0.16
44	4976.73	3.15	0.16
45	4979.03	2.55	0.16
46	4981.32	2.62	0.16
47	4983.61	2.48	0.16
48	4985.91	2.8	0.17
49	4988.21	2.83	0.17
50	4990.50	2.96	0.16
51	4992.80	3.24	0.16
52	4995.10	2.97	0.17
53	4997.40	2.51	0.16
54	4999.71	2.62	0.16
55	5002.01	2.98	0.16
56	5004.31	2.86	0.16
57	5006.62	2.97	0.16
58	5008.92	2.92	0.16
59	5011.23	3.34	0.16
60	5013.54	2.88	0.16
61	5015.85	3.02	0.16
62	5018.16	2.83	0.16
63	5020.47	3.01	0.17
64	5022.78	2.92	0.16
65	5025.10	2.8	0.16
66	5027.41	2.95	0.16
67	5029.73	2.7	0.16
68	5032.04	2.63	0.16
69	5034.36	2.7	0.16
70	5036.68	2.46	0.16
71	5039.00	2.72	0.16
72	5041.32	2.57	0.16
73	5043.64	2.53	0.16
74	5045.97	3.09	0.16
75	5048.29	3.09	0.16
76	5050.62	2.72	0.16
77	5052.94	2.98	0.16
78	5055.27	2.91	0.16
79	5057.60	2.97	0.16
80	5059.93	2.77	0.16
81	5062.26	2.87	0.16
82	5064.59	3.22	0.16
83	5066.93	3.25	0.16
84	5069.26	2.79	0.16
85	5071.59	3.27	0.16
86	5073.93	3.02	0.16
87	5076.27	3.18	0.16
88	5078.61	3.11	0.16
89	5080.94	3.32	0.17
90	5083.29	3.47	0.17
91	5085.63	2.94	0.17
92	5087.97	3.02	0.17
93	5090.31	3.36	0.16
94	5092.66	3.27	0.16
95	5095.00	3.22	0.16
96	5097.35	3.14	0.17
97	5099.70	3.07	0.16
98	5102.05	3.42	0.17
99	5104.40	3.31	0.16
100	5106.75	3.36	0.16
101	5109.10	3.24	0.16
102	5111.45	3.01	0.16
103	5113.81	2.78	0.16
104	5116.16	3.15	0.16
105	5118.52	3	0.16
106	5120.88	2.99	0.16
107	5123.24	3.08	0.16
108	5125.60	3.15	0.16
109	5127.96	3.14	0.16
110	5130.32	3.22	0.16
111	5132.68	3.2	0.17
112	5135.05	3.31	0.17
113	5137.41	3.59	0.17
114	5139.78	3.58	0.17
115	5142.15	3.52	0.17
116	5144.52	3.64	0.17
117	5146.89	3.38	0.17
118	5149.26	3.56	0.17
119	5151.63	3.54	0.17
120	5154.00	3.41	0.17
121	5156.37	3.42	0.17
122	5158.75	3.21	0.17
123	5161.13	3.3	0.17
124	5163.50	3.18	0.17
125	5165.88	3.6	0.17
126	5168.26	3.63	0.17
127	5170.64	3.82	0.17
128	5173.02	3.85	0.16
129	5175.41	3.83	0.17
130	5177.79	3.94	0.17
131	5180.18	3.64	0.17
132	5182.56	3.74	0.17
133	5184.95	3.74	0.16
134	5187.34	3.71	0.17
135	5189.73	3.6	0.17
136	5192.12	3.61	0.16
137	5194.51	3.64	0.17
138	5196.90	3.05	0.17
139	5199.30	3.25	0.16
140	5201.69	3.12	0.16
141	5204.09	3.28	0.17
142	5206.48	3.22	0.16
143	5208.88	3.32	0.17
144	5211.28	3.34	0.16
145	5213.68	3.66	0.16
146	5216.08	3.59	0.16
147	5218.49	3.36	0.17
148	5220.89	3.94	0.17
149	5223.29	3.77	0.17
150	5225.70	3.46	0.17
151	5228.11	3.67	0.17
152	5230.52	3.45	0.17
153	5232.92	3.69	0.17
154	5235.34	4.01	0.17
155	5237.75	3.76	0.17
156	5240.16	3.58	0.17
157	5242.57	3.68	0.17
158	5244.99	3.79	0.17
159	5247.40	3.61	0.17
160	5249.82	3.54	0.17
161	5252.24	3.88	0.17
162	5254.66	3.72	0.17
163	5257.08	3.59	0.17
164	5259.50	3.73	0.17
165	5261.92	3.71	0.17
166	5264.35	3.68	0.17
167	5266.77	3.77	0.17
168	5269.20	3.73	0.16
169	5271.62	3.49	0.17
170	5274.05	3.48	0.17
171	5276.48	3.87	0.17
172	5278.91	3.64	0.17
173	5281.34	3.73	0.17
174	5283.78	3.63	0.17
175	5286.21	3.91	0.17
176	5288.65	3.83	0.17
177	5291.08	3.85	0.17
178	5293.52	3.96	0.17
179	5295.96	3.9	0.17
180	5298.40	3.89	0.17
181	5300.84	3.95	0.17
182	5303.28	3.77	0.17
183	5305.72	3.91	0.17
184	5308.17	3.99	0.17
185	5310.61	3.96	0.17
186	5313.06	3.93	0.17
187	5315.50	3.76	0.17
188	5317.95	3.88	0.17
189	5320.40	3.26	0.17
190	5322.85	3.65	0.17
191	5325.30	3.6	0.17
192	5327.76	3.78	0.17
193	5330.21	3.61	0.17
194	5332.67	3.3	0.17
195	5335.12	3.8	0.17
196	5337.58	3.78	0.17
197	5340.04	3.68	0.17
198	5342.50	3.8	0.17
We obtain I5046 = 1.4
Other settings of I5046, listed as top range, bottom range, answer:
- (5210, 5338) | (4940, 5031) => 1.36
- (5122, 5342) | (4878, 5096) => 1.33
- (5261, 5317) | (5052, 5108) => 1.21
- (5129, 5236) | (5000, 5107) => 1.18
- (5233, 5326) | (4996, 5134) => 1.25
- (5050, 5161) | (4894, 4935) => 1.31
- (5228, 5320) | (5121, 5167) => 1.12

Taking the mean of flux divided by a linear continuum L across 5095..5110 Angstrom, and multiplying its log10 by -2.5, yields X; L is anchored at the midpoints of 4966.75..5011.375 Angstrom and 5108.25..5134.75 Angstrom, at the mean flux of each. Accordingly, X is -0.07 mag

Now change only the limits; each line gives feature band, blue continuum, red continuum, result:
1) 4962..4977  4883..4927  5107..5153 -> -0.07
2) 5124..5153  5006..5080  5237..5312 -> -0.04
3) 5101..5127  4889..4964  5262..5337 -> -0.03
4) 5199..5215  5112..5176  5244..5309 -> 0.07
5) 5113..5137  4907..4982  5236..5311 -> 0.02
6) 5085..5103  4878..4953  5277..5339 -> -0.07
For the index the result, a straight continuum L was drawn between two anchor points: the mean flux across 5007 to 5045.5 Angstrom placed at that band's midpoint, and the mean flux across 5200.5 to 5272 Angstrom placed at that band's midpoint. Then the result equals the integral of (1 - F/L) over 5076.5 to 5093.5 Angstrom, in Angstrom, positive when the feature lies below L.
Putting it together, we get -1.0 Angstrom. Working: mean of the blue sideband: 2.82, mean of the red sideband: 3.61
